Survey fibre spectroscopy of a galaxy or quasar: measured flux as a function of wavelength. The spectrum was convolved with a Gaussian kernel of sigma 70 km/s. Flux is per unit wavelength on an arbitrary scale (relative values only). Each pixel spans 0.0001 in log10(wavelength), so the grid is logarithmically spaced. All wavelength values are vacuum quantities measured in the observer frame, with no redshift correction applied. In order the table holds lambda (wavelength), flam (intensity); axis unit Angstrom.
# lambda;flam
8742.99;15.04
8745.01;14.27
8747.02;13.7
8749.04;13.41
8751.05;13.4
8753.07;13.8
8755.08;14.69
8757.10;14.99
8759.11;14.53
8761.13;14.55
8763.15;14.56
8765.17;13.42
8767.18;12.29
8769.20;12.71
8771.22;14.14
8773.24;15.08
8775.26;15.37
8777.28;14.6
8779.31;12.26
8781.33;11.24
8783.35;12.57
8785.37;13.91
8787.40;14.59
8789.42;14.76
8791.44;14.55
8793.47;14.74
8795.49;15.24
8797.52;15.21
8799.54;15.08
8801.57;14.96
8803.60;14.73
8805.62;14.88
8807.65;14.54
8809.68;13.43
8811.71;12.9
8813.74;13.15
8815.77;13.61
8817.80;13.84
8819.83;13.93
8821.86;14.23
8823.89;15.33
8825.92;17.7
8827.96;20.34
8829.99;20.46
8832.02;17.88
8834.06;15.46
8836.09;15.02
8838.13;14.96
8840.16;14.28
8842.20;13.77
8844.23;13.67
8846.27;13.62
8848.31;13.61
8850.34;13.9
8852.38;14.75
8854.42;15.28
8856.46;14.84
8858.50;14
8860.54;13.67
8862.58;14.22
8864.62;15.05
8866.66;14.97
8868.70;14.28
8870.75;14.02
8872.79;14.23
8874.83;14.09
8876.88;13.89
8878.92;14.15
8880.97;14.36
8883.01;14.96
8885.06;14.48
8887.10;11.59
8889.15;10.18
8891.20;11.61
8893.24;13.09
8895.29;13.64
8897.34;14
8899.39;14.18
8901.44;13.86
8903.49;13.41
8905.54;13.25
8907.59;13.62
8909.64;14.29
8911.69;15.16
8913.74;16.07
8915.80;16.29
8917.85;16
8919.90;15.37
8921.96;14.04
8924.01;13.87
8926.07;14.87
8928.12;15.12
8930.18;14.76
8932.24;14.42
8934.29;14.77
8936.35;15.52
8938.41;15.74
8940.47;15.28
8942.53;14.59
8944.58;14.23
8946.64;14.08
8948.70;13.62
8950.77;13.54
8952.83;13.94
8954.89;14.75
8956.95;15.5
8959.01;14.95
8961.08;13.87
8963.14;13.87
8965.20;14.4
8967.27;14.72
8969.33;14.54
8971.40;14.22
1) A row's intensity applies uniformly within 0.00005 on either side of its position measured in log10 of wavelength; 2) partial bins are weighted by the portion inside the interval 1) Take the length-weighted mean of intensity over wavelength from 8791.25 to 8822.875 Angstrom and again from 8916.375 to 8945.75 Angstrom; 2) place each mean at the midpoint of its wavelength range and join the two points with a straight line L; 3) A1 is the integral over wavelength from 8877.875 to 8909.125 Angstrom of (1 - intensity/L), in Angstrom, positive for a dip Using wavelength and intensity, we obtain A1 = 2.88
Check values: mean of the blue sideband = 14.3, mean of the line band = 13.4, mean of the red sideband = 14.9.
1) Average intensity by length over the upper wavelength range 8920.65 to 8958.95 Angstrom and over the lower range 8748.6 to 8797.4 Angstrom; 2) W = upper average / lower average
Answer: 1.04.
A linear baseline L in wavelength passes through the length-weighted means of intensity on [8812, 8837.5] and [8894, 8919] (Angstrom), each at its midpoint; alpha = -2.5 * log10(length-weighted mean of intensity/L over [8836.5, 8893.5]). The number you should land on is 0.09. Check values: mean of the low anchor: 15.8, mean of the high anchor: 14.5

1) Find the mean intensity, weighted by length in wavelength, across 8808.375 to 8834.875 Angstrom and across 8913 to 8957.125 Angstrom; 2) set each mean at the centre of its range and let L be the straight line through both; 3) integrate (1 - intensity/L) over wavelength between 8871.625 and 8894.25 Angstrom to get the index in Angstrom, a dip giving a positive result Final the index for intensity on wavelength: 2.7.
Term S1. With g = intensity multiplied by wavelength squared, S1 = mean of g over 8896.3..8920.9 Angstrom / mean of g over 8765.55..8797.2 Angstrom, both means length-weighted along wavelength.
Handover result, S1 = 1.08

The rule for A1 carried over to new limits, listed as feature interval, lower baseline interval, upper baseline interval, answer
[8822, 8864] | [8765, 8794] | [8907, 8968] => -3.5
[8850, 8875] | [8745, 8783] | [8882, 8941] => -0.6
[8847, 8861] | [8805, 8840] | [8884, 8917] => 0.4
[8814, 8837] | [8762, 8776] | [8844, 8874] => -3.1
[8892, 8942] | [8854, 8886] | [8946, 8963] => -1.0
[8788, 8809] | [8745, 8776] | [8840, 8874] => -1.1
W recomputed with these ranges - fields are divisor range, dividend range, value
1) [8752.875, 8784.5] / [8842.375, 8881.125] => 1.03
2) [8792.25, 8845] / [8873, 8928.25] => 0.93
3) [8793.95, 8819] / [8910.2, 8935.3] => 1.05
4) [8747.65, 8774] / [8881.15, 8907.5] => 0.95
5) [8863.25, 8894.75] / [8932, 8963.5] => 1.07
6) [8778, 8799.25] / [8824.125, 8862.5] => 1.10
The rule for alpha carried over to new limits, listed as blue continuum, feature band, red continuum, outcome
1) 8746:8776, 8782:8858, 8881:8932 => -0.06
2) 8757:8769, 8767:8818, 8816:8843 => 0.06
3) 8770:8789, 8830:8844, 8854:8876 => -0.10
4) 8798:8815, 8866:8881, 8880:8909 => -0.05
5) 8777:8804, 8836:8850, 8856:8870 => 0.02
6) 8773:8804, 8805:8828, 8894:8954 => -0.02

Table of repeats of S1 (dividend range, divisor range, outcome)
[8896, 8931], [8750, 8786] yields 1.09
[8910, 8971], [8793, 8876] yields 1.02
